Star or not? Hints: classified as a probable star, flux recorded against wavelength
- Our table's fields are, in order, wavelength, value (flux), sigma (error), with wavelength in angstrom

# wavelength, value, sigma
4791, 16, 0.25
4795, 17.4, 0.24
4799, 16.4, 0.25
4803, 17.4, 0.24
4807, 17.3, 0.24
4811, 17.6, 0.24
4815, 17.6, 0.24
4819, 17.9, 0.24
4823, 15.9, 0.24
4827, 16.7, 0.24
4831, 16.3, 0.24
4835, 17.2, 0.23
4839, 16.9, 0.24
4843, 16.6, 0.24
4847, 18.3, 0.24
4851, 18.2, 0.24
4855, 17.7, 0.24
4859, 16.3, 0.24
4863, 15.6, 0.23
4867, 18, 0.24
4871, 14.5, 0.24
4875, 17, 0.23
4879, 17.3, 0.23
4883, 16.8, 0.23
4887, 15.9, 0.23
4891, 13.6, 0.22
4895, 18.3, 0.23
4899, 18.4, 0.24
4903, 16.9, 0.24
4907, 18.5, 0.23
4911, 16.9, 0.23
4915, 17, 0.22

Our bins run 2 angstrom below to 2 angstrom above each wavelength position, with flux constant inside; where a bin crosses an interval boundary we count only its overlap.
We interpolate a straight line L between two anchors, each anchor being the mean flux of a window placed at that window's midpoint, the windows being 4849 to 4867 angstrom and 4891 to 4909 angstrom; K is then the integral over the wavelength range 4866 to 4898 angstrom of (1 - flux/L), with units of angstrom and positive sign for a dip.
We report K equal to 1.7 angstrom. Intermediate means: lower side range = 17.1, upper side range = 17.5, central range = 16.4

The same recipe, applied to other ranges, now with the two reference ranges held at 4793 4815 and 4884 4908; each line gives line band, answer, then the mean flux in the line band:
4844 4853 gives -0.5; 18.1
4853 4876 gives 0.7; 16.5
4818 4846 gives 0.5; 16.8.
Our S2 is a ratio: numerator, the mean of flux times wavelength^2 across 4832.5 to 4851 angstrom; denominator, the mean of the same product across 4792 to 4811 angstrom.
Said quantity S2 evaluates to 1.03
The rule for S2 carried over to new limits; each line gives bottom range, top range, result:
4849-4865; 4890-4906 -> 1.03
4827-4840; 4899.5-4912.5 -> 1.08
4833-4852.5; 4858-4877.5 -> 0.95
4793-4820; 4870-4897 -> 0.97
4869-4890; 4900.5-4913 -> 1.09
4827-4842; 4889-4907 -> 1.04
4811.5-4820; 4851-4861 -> 0.99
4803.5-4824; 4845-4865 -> 1.01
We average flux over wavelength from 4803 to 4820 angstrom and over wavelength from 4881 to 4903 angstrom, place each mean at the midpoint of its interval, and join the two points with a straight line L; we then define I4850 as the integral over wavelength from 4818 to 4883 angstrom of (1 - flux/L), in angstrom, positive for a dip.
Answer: 0.9 angstrom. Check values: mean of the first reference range 17.6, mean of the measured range 16.9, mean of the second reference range 16.6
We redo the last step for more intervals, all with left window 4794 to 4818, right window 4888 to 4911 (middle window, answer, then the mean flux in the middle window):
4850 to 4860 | -0.15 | 17.4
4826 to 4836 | 0.32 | 16.7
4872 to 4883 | 0.18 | 16.8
